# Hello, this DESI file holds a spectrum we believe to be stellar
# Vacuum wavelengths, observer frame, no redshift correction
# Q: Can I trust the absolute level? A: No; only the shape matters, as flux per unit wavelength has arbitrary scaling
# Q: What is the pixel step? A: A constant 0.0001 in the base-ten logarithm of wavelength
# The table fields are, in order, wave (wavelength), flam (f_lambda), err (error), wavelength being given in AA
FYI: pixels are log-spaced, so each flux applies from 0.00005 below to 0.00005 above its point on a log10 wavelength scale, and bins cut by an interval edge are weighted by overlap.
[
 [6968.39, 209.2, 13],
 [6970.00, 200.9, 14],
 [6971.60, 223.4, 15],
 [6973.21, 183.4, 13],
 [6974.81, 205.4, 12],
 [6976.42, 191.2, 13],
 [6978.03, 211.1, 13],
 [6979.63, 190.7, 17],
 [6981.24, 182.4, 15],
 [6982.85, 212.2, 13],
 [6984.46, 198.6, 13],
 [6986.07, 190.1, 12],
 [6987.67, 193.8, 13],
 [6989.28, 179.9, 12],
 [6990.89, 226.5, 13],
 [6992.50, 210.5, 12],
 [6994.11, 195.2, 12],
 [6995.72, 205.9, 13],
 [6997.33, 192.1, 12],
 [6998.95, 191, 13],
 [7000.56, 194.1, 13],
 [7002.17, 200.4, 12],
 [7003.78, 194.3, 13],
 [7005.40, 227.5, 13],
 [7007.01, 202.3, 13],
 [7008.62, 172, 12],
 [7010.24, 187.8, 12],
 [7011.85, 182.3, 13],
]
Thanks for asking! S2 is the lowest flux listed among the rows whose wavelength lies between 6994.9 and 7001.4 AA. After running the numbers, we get 191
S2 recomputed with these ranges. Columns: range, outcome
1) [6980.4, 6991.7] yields 179.9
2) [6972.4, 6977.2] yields 183.4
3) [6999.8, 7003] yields 194.1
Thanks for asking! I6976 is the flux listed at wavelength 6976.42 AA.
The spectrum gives 191.2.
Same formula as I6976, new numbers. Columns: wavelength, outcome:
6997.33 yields 192.1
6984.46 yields 198.6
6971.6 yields 223.4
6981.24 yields 182.4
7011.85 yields 182.3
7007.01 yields 202.3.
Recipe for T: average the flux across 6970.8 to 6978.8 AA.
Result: 203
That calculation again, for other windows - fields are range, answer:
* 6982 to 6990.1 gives 195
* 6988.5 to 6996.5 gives 204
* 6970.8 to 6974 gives 203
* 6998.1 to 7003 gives 195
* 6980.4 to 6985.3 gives 197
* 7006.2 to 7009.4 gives 188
